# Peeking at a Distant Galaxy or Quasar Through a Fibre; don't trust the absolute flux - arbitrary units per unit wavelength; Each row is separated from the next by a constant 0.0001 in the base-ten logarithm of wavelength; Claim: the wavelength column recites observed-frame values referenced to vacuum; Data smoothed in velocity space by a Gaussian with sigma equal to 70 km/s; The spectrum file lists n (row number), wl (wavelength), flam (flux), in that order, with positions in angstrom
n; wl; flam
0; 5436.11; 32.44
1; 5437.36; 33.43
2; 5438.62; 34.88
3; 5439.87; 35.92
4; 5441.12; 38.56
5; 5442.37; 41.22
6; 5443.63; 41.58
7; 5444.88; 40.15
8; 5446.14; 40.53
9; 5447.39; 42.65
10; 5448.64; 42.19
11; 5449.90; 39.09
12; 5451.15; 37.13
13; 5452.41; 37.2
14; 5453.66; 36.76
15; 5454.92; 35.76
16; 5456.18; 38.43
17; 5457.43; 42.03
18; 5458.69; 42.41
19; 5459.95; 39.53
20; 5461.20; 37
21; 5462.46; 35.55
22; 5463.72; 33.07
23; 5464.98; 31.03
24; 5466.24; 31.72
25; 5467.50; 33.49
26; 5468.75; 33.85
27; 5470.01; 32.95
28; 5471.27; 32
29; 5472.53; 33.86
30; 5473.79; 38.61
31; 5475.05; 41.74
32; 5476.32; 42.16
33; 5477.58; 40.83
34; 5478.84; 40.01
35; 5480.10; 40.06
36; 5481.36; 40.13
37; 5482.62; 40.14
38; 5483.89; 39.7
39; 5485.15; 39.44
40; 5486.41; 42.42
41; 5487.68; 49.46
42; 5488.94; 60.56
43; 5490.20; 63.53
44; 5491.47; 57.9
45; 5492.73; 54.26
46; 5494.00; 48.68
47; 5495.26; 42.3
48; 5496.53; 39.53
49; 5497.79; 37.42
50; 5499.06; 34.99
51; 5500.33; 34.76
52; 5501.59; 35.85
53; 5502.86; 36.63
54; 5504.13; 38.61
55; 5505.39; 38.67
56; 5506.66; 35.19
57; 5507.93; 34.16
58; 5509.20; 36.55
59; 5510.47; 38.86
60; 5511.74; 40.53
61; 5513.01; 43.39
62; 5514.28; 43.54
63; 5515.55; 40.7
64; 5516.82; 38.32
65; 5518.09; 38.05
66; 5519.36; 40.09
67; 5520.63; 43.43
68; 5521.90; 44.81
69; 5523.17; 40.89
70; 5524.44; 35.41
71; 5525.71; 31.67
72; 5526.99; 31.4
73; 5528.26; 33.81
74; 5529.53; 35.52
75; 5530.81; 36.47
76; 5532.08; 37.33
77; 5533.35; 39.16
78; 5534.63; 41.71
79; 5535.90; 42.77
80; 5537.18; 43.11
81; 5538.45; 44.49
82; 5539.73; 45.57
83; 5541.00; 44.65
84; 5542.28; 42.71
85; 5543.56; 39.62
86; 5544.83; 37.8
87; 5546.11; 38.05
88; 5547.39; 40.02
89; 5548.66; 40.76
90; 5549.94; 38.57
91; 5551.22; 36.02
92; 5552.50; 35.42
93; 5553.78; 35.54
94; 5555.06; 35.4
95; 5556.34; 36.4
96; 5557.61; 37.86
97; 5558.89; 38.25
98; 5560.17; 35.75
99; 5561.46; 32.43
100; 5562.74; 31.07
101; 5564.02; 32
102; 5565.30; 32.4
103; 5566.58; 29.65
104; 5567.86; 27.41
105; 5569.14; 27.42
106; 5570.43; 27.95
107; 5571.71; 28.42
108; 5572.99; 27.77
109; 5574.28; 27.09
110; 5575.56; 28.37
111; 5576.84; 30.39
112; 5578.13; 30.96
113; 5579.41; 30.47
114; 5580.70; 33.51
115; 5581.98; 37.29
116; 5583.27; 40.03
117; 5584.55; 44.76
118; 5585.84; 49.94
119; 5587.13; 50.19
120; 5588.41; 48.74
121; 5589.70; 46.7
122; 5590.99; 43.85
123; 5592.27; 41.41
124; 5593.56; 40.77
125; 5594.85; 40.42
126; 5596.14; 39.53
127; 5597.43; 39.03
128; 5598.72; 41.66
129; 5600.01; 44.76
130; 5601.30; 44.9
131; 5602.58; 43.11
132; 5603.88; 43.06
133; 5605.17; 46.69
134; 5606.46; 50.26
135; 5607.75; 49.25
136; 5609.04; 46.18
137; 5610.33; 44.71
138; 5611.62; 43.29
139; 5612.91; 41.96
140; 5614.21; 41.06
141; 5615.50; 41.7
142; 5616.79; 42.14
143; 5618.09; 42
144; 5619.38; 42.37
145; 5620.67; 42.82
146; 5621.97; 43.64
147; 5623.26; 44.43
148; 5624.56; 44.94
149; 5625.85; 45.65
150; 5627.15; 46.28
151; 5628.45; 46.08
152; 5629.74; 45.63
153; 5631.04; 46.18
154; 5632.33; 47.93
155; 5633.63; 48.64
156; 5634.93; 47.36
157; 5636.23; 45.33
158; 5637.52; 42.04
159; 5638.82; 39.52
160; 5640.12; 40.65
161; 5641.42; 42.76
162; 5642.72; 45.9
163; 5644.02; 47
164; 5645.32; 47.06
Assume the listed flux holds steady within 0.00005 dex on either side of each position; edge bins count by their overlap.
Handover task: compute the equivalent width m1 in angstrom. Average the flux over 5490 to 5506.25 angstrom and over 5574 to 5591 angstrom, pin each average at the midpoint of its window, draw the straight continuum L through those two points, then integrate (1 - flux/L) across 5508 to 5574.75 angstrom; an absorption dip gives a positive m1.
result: 6.14 angstrom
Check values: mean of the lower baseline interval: 42.7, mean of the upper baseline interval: 38.8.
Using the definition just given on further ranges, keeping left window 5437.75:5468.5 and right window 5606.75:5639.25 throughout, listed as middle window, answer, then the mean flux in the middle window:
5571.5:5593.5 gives 2.59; 37.9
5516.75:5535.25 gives 1.28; 37.9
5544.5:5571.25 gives 4.73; 34.5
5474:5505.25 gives -3.22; 43.2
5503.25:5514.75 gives 0.36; 38.7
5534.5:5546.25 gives -0.28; 42.2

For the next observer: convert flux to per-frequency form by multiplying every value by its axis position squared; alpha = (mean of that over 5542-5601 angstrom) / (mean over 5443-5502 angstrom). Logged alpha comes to 0.95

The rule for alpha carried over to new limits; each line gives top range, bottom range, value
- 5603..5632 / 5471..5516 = 1.12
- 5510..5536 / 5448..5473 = 1.10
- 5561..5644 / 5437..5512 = 1.07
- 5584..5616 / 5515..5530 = 1.20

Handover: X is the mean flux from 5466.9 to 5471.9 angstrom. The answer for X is 33.1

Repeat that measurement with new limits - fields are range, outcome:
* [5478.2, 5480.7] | 40.1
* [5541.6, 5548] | 39.6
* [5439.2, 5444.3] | 39.3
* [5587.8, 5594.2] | 44.3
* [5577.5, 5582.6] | 33.1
